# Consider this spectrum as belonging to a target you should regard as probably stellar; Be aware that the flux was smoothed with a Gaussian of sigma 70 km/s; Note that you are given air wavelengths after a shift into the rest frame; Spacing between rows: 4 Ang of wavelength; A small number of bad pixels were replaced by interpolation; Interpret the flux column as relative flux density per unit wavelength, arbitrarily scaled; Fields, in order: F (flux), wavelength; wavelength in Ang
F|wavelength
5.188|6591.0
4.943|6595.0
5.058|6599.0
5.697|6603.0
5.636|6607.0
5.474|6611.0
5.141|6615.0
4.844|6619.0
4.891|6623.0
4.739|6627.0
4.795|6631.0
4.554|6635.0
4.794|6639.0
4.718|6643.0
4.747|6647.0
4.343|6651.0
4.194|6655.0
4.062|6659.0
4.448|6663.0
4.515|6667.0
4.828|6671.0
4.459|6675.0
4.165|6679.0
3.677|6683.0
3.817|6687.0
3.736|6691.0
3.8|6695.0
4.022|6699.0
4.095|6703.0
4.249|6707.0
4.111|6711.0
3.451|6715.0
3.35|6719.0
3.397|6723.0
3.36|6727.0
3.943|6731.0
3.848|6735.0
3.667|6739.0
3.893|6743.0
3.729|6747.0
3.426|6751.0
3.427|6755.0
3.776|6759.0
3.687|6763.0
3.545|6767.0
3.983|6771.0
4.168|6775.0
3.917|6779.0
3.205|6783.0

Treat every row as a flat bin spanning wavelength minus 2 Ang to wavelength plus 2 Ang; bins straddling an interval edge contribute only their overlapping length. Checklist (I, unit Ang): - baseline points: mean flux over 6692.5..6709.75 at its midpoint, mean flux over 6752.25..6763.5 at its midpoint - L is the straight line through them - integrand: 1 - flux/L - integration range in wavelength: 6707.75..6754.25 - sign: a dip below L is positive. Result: 1.8 Ang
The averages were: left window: 4.04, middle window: 3.66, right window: 3.61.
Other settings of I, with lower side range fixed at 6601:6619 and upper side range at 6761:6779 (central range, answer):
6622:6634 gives 1.1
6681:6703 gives 3.7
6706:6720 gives 2.0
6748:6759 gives 1.4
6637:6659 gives 2.3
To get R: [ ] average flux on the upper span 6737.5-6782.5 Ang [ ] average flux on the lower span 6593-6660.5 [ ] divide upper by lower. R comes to 0.77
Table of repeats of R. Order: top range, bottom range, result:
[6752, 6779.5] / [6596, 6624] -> 0.72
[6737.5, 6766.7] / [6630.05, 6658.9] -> 0.80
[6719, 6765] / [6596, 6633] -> 0.71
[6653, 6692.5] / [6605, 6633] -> 0.83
